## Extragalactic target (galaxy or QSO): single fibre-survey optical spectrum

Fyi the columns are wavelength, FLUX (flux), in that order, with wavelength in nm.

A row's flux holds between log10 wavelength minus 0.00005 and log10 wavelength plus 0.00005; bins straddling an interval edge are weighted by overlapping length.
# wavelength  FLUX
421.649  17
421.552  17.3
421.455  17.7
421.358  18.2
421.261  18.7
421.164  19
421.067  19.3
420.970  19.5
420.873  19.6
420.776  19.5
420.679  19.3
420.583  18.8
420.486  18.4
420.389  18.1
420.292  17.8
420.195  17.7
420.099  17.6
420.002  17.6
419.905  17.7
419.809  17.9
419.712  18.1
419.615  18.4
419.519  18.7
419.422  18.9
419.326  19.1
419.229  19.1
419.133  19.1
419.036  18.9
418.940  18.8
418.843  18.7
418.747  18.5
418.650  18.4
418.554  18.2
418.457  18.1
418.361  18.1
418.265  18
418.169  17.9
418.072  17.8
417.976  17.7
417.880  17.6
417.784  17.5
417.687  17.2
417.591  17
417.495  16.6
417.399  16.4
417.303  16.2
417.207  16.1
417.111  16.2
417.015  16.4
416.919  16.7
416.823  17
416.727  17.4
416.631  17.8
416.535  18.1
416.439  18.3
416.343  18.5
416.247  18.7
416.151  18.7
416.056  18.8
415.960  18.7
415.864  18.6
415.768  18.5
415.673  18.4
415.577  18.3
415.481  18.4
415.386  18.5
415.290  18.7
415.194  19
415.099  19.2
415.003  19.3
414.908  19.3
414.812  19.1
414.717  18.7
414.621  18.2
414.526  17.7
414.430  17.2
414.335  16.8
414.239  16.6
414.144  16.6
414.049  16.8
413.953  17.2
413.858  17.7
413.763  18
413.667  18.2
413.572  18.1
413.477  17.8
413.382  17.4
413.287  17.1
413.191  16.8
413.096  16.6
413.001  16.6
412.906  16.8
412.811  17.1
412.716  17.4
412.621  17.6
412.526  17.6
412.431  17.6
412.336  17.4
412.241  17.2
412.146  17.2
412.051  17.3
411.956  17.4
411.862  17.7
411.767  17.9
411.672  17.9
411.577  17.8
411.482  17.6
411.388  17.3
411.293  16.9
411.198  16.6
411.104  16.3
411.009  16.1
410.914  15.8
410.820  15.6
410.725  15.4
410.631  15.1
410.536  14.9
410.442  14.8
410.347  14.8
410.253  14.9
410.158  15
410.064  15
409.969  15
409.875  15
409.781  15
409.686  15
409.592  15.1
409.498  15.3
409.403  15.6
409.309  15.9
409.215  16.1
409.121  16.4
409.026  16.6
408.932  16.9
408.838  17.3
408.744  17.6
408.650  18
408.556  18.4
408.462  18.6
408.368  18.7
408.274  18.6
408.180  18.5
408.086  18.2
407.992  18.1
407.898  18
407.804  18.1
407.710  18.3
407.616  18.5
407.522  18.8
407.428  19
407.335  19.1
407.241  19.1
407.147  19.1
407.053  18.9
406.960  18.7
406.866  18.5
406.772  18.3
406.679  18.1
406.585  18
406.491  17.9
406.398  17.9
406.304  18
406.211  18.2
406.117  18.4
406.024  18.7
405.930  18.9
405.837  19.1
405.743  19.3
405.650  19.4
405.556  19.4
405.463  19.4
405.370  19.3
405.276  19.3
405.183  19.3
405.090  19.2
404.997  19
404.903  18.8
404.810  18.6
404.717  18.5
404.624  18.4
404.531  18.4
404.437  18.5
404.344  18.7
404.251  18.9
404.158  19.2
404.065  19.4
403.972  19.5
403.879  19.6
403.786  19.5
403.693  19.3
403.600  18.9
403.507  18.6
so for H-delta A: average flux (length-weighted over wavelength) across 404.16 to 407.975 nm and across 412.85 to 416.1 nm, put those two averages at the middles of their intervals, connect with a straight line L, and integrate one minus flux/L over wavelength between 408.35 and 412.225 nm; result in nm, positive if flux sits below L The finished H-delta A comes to 0.41 nm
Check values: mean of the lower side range 18.7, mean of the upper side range 17.9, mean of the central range 16.4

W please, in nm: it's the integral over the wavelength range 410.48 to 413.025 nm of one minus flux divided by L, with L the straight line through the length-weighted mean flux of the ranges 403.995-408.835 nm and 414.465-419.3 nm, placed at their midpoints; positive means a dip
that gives 0.20 nm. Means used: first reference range 18.6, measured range 16.9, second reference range 18.1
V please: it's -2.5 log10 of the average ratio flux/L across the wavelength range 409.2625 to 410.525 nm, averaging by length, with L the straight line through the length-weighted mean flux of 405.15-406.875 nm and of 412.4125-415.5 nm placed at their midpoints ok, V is 0.205 mag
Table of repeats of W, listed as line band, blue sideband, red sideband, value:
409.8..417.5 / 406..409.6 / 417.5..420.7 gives 0.35 nm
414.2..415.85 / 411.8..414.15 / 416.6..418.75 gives -0.10 nm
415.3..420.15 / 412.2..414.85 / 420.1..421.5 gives 0.04 nm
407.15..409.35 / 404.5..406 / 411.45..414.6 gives 0.05 nm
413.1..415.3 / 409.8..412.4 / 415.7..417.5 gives -0.11 nm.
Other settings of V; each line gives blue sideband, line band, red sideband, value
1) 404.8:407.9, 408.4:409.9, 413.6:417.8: 0.12 mag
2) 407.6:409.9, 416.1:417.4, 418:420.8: 0.04 mag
